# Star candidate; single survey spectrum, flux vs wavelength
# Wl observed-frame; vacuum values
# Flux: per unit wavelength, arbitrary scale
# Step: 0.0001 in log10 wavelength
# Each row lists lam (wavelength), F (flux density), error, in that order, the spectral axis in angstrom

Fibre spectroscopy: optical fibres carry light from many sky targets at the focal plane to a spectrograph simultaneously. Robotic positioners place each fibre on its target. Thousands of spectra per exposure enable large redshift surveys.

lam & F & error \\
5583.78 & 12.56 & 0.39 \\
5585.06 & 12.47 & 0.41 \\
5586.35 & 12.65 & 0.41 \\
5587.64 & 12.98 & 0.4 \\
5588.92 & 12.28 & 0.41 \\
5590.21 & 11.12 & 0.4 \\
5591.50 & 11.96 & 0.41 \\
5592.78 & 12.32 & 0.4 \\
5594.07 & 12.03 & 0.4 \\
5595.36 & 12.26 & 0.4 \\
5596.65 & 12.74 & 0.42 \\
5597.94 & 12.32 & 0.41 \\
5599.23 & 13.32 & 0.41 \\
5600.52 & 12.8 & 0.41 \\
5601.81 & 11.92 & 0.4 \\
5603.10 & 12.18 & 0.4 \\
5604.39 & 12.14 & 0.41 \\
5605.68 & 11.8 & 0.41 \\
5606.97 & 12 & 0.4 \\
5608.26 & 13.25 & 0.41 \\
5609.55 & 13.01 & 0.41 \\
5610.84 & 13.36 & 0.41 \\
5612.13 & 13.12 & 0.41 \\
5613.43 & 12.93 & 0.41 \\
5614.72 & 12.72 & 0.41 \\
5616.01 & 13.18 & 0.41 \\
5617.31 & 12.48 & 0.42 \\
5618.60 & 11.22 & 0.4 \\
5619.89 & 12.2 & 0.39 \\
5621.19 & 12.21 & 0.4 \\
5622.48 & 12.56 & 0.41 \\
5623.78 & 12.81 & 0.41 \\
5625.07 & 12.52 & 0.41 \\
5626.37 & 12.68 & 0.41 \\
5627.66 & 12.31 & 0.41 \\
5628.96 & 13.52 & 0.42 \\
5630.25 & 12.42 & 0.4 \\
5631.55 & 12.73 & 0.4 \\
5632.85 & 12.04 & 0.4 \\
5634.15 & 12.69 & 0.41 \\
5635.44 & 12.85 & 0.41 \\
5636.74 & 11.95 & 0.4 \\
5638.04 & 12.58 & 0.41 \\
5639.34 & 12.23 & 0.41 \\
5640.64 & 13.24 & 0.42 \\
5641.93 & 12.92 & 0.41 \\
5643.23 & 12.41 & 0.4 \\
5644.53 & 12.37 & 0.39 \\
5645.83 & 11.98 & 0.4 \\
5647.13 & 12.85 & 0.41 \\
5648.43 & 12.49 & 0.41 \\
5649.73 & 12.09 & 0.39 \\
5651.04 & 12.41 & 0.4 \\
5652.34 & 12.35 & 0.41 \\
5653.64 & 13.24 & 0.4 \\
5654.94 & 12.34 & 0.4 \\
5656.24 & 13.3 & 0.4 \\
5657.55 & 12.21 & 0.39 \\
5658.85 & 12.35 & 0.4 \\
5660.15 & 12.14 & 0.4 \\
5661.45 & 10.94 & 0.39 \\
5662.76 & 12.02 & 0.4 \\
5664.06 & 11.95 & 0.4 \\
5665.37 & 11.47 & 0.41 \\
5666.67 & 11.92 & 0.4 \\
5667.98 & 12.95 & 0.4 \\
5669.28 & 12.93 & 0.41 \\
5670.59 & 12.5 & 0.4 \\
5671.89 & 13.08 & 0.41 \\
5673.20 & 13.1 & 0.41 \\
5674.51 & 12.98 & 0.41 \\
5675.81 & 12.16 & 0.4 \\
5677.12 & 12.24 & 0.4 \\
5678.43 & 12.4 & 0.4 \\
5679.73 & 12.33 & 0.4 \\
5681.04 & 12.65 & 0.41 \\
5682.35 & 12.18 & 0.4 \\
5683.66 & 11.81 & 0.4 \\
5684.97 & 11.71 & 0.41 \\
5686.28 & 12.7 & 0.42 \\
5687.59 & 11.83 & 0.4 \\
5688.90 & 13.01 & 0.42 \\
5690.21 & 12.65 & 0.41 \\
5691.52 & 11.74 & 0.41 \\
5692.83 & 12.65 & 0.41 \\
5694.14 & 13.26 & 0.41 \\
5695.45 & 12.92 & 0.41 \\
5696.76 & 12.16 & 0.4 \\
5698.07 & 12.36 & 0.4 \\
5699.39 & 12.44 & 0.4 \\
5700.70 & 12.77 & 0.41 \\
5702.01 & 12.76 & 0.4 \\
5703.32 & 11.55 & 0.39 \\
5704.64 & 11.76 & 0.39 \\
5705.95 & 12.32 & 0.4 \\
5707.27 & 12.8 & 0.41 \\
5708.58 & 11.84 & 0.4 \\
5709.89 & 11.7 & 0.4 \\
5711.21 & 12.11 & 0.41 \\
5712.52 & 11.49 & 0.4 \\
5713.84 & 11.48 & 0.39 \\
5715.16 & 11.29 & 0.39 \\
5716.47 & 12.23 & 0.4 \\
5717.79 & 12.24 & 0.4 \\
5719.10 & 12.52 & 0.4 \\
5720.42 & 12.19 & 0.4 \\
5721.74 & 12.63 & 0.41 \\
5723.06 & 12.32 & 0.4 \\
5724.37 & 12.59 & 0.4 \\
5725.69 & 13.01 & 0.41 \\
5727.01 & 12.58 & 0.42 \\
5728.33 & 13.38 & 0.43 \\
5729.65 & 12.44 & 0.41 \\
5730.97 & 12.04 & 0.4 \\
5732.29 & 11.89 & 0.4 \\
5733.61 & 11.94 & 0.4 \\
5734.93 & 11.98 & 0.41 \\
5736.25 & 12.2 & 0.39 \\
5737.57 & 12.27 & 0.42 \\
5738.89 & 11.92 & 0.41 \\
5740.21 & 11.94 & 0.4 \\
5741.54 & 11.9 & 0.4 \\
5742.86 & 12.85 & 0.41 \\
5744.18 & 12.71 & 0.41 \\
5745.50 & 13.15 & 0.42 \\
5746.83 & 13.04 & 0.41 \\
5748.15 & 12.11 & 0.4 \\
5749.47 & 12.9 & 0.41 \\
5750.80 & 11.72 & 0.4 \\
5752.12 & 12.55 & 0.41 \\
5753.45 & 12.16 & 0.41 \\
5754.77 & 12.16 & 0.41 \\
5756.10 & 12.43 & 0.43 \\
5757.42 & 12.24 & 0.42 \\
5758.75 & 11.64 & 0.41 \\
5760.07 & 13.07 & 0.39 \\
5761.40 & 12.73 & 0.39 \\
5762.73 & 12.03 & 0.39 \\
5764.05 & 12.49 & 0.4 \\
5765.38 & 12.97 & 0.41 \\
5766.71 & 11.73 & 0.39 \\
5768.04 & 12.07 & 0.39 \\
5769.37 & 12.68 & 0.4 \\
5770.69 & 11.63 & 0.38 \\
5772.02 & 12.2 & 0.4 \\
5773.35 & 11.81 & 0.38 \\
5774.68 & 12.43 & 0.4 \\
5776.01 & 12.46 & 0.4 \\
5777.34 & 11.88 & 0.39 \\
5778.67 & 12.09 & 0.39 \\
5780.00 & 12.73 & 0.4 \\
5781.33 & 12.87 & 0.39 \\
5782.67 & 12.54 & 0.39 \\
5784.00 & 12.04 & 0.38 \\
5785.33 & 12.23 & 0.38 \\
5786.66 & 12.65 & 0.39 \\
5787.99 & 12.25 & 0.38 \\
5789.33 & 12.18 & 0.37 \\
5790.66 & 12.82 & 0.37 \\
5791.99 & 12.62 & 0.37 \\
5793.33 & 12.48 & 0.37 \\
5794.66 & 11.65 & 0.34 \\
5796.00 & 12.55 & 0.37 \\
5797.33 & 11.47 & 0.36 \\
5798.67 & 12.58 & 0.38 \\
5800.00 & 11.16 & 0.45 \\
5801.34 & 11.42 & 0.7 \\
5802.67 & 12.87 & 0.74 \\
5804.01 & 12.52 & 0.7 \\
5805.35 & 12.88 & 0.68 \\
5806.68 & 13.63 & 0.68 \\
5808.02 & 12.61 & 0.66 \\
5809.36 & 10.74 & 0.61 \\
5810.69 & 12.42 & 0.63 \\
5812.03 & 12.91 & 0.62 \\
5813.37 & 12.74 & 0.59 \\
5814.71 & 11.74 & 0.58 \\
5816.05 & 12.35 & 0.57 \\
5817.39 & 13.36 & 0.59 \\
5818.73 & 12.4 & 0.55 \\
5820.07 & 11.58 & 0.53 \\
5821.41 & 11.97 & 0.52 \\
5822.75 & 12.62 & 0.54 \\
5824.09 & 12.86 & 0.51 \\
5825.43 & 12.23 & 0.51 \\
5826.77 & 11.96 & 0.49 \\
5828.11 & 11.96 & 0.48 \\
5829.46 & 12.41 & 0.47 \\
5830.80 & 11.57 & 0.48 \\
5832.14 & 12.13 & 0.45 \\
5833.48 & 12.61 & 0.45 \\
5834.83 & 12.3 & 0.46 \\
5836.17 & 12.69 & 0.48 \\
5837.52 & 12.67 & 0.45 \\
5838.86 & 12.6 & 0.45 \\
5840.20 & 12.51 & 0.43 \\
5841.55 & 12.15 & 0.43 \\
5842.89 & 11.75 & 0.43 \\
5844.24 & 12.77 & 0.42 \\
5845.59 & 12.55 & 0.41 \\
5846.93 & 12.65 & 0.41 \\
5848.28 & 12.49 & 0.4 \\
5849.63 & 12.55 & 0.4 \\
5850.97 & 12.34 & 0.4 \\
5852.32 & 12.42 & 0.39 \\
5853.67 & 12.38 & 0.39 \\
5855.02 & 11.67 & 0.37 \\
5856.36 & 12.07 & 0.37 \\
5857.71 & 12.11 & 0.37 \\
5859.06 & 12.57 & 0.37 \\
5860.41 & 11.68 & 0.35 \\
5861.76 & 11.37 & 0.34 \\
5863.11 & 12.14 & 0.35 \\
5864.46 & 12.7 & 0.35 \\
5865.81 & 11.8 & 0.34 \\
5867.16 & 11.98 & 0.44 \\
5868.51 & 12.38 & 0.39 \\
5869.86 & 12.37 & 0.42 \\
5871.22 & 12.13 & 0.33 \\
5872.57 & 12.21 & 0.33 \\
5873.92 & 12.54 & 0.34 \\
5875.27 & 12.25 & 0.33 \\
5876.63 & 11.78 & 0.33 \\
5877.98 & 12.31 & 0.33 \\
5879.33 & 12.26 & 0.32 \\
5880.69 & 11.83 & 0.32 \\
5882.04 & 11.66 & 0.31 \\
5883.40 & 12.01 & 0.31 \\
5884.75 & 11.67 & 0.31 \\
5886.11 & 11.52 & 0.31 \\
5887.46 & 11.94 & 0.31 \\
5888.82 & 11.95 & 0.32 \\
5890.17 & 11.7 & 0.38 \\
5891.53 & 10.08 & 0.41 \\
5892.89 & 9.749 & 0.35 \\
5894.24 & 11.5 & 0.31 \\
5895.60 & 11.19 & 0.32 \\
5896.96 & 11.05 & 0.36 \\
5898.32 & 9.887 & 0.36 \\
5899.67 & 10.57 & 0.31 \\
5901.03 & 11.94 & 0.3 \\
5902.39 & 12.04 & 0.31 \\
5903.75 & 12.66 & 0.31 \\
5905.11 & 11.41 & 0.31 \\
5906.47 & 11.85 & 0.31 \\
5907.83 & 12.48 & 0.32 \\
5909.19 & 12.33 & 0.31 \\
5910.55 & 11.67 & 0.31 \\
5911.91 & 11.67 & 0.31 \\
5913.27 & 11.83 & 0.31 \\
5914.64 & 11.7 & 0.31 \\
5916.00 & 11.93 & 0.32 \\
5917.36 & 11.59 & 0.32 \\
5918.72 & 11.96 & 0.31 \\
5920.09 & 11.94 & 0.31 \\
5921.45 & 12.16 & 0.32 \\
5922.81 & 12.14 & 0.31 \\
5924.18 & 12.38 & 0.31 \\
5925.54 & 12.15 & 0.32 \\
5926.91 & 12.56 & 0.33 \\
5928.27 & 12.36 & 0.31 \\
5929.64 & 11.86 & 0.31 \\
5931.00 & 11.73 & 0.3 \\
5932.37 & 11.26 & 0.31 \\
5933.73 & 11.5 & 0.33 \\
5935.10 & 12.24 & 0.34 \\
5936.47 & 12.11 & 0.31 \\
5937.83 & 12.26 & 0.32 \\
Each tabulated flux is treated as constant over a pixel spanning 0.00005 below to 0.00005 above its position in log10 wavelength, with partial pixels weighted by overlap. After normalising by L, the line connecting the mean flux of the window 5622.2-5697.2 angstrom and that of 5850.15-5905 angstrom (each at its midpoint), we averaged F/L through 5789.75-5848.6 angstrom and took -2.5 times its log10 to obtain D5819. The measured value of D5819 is -0.03 mag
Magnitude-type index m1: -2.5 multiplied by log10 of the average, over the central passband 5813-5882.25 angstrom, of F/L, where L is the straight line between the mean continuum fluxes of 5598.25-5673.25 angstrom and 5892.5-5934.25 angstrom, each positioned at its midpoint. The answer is -0.03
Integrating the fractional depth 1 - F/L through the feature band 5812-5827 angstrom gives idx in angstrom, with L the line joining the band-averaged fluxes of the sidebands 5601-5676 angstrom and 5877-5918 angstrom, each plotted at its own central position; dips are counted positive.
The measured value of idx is -0.6 angstrom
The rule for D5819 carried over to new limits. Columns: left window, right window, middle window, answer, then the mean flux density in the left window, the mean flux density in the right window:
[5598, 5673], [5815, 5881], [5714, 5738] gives 0.008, 12.5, 12.3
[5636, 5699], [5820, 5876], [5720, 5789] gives -0.001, 12.4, 12.3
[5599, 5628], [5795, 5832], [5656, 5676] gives 0.010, 12.5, 12.3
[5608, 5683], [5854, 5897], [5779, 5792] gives -0.033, 12.5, 11.8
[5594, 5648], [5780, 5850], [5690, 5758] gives 0.012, 12.5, 12.4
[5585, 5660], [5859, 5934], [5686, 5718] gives 0.006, 12.5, 11.8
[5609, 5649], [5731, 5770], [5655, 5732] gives 0.011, 12.6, 12.3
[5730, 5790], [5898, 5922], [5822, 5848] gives -0.029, 12.3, 11.8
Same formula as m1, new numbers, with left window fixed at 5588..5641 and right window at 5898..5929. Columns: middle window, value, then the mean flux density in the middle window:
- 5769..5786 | -0.01 mag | 12.3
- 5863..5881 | -0.02 mag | 12.2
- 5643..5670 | 0.01 mag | 12.3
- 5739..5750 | -0.03 mag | 12.5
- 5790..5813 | -0.02 mag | 12.3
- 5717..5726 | -0.02 mag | 12.5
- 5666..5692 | -0.01 mag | 12.4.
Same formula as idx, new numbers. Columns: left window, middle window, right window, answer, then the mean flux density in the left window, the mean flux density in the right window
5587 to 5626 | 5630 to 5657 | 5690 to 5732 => -0.3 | 12.5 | 12.3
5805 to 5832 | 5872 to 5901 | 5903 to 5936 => 1.4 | 12.3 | 12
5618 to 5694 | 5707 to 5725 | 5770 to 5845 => 0.4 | 12.4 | 12.3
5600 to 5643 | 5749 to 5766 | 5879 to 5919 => -0.4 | 12.6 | 11.6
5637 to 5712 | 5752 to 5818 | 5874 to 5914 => -1.8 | 12.4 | 11.6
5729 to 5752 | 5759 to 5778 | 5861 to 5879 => 0.0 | 12.3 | 12.2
